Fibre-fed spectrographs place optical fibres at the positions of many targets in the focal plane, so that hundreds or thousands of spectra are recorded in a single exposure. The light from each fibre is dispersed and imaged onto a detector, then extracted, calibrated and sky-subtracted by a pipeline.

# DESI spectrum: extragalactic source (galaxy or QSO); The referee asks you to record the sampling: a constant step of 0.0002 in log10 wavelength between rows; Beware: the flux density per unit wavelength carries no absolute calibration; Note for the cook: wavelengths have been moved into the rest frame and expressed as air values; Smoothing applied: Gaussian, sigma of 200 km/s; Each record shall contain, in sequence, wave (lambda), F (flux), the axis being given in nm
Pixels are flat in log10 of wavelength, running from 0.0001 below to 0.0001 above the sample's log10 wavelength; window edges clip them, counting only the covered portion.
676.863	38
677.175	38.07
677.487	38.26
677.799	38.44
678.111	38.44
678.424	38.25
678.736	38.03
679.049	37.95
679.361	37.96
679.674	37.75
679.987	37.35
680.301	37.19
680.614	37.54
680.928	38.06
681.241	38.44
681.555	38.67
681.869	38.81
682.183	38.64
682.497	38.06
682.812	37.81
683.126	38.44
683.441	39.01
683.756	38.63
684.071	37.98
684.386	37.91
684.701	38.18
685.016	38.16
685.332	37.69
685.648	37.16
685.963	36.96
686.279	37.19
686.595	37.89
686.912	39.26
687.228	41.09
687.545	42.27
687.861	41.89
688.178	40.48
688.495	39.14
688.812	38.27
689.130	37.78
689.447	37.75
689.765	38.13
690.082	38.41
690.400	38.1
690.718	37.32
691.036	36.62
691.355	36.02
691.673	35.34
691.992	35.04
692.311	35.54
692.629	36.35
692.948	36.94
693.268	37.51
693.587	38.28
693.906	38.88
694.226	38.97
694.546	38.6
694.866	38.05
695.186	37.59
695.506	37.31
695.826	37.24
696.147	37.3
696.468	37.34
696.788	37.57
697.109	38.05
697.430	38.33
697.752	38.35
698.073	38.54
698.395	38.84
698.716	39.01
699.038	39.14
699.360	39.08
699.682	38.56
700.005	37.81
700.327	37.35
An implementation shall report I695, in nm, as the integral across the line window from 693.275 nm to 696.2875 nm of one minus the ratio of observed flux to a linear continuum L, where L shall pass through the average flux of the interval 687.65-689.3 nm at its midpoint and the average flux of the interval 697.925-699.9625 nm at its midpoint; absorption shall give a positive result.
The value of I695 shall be 0.09 nm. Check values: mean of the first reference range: 39.6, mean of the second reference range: 38.8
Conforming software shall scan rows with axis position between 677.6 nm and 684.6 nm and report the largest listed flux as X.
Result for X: 39.01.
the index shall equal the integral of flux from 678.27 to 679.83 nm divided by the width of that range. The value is 38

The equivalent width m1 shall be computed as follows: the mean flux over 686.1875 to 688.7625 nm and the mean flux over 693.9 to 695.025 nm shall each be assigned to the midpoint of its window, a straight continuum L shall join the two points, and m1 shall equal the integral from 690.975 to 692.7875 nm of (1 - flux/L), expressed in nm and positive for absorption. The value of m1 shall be 0.153 nm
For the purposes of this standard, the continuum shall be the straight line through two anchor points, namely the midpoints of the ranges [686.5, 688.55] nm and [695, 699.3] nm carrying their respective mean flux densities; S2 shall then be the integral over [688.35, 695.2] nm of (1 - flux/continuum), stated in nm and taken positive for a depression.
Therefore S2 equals 0.33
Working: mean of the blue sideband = 40.4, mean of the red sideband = 38.1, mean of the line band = 37.5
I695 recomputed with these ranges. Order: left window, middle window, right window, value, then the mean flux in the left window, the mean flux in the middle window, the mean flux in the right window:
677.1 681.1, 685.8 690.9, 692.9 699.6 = -0.11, 37.9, 38.9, 38.2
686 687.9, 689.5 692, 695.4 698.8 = 0.13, 39.6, 37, 38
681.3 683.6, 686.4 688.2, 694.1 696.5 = -0.10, 38.5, 40.4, 37.8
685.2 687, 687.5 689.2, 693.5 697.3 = -0.10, 37.6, 39.9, 37.9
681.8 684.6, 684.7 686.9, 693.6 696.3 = 0.03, 38.3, 37.7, 38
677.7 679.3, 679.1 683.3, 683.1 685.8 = 0.01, 38.2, 38.1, 38.1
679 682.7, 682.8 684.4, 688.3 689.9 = -0.01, 38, 38.4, 38.3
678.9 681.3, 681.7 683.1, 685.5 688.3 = 0.00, 37.8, 38.3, 39.4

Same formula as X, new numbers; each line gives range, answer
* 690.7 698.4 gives 38.97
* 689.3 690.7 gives 38.41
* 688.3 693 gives 39.14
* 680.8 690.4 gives 42.27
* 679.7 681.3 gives 38.44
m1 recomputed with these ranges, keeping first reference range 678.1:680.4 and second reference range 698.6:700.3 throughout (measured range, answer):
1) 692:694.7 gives 0.06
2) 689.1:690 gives 0.01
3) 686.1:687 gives 0.00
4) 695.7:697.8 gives 0.04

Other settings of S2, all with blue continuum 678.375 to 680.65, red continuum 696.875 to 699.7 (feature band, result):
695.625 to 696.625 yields 0.03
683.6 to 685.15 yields -0.01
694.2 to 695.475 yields 0.01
